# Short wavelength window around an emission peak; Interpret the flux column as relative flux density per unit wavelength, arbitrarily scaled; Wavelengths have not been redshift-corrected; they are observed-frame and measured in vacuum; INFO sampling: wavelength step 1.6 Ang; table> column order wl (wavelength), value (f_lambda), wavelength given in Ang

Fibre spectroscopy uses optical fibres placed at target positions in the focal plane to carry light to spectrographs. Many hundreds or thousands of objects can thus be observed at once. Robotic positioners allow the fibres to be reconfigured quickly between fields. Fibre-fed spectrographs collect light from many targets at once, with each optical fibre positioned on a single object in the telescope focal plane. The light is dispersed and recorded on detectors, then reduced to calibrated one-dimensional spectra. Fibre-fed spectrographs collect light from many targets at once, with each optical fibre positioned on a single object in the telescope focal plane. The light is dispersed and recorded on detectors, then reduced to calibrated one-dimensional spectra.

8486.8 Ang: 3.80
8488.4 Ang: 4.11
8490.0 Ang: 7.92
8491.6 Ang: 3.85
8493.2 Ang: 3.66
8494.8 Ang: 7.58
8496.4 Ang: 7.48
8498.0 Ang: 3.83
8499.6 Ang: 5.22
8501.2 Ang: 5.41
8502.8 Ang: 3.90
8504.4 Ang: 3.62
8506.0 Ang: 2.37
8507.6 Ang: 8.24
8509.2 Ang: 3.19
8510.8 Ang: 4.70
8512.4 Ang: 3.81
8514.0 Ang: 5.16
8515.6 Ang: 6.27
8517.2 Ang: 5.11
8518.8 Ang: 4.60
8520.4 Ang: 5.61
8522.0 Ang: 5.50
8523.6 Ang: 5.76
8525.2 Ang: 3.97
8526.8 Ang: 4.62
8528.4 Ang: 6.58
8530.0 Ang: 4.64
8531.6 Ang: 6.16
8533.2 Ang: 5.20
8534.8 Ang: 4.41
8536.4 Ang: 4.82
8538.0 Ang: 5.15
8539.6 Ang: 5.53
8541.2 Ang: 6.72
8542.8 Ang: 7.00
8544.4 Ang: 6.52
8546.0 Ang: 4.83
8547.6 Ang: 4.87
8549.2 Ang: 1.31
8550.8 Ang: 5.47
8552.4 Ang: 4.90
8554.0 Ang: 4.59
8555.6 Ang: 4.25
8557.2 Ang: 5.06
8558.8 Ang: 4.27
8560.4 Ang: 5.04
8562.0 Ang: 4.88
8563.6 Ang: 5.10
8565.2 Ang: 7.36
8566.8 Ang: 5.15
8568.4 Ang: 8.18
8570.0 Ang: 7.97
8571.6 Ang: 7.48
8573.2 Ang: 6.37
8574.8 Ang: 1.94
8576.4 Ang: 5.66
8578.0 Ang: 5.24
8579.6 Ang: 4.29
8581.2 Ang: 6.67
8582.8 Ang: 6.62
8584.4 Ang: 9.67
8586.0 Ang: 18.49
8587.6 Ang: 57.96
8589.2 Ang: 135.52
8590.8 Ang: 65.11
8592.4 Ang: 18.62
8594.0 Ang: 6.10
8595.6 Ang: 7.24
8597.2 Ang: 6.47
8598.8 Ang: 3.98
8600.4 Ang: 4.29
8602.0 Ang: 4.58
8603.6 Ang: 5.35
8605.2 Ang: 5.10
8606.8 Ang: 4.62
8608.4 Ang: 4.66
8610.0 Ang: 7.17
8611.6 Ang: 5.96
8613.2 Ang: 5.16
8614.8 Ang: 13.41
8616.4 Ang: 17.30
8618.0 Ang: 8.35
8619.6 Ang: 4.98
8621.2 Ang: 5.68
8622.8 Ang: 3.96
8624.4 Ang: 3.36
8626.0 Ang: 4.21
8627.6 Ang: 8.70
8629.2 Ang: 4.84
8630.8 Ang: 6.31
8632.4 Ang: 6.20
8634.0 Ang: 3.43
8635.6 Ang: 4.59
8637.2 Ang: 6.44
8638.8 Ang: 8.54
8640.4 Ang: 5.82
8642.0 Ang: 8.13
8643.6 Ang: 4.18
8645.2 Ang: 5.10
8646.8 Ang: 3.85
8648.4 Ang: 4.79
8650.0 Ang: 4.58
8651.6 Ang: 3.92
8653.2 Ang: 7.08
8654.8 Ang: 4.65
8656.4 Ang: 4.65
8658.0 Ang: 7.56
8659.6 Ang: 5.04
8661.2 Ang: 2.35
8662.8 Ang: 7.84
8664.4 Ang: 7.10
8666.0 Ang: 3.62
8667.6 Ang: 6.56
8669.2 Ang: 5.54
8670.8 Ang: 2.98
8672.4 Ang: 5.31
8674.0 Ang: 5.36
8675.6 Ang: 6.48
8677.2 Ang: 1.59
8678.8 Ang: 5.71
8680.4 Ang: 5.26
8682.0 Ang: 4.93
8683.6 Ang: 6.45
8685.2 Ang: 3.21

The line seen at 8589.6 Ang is H-alpha 6563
